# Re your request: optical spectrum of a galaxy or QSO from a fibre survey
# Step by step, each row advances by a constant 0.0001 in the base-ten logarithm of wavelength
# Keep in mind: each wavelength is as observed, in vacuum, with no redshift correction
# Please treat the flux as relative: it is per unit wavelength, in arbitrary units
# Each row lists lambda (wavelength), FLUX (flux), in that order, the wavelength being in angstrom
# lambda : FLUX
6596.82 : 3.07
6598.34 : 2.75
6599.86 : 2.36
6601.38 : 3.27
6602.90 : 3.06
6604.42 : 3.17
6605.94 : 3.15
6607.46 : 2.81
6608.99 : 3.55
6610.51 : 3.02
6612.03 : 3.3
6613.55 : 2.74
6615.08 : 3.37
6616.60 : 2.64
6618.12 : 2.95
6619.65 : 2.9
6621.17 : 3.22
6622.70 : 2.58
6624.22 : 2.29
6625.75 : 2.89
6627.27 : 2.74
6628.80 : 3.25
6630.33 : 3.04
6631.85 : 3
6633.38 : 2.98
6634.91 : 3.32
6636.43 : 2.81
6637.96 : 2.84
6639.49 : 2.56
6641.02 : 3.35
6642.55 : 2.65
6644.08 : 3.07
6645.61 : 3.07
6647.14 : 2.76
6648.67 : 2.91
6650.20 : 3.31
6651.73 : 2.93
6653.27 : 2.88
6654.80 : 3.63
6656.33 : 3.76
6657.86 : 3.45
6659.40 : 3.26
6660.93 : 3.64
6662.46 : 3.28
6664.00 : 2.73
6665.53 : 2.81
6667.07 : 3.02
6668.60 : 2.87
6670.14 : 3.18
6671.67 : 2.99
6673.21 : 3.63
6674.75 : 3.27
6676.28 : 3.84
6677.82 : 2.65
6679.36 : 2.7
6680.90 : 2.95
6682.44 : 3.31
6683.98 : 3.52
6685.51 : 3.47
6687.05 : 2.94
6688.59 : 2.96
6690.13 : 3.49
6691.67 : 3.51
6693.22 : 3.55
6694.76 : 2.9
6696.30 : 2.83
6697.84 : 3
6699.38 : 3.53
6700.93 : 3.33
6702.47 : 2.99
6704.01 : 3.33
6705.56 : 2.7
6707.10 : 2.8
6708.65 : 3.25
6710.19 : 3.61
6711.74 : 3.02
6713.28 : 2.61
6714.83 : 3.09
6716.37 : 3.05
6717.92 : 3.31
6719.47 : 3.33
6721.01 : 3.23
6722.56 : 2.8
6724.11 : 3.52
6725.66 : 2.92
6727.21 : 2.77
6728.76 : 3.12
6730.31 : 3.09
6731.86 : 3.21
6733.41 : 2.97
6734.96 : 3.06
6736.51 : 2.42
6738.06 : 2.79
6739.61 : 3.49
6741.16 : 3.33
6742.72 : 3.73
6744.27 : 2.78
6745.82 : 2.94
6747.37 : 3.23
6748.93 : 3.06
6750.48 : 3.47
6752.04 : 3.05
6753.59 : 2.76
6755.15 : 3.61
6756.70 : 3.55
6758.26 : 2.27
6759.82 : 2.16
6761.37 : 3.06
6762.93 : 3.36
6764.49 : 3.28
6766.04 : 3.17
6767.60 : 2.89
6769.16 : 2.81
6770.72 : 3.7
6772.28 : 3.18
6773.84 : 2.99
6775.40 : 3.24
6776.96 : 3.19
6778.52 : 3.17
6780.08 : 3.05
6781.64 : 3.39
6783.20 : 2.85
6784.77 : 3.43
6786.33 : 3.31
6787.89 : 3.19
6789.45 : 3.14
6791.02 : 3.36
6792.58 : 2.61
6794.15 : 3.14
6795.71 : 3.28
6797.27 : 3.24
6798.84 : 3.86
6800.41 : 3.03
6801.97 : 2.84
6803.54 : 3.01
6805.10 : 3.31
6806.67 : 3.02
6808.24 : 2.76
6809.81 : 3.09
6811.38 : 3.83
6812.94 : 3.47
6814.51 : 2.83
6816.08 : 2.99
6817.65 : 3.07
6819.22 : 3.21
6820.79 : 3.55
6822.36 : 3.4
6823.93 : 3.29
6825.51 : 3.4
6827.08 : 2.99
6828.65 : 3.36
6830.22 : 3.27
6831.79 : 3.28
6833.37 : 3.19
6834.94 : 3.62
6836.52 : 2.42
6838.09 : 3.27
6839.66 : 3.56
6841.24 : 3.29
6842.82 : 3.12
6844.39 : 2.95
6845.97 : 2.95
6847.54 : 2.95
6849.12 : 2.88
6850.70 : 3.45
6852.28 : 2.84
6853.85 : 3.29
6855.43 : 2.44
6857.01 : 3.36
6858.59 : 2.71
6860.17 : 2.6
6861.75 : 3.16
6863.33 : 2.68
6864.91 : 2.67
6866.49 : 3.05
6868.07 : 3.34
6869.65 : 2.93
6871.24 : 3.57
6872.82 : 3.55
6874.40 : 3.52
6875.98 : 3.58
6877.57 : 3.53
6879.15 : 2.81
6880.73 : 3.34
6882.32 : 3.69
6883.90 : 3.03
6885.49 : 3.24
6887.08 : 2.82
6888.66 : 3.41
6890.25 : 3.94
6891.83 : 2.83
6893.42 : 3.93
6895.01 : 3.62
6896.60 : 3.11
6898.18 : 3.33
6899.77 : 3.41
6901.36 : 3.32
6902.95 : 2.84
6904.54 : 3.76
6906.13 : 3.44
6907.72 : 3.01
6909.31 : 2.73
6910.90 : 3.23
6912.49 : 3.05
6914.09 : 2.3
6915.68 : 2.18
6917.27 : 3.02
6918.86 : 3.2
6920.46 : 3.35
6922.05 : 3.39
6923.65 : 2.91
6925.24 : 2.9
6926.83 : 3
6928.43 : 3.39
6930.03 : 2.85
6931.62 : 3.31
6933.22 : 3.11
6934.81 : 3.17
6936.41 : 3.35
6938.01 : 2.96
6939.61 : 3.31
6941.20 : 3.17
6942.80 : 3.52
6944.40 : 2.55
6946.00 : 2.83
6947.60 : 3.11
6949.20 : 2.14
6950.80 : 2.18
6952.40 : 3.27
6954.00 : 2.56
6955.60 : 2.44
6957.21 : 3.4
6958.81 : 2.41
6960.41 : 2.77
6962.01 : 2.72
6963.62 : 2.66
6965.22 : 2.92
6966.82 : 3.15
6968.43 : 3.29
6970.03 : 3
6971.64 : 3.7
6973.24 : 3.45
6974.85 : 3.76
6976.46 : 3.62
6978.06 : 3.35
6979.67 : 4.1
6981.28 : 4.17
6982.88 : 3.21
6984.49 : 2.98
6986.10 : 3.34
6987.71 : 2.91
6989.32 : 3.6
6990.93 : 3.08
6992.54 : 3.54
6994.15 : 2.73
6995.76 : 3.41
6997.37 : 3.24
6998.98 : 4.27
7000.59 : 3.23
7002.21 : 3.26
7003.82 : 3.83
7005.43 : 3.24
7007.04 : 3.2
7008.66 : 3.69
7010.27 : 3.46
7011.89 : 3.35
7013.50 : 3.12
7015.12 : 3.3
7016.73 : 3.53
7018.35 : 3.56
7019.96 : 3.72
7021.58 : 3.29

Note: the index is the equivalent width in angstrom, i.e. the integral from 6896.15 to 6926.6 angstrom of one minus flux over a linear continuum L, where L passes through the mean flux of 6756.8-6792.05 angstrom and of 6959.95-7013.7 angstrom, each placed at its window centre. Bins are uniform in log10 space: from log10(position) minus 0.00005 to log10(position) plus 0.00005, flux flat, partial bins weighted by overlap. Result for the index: 1.7 angstrom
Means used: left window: 3.1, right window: 3.34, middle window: 3.08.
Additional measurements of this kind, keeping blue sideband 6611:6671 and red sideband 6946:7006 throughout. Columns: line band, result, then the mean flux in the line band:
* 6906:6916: 1.0 angstrom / 2.84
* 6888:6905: -1.4 angstrom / 3.4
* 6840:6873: 1.0 angstrom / 3.03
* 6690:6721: -1.0 angstrom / 3.16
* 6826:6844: -0.5 angstrom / 3.21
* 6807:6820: -0.2 angstrom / 3.15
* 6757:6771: 0.6 angstrom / 2.96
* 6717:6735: -0.3 angstrom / 3.11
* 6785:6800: -0.7 angstrom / 3.24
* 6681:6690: -0.6 angstrom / 3.24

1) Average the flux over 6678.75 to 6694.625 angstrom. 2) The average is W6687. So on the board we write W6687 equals 3.23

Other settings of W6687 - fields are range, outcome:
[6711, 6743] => 3.08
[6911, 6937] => 3.03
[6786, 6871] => 3.13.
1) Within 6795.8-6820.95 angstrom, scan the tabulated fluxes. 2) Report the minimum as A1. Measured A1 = 2.76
